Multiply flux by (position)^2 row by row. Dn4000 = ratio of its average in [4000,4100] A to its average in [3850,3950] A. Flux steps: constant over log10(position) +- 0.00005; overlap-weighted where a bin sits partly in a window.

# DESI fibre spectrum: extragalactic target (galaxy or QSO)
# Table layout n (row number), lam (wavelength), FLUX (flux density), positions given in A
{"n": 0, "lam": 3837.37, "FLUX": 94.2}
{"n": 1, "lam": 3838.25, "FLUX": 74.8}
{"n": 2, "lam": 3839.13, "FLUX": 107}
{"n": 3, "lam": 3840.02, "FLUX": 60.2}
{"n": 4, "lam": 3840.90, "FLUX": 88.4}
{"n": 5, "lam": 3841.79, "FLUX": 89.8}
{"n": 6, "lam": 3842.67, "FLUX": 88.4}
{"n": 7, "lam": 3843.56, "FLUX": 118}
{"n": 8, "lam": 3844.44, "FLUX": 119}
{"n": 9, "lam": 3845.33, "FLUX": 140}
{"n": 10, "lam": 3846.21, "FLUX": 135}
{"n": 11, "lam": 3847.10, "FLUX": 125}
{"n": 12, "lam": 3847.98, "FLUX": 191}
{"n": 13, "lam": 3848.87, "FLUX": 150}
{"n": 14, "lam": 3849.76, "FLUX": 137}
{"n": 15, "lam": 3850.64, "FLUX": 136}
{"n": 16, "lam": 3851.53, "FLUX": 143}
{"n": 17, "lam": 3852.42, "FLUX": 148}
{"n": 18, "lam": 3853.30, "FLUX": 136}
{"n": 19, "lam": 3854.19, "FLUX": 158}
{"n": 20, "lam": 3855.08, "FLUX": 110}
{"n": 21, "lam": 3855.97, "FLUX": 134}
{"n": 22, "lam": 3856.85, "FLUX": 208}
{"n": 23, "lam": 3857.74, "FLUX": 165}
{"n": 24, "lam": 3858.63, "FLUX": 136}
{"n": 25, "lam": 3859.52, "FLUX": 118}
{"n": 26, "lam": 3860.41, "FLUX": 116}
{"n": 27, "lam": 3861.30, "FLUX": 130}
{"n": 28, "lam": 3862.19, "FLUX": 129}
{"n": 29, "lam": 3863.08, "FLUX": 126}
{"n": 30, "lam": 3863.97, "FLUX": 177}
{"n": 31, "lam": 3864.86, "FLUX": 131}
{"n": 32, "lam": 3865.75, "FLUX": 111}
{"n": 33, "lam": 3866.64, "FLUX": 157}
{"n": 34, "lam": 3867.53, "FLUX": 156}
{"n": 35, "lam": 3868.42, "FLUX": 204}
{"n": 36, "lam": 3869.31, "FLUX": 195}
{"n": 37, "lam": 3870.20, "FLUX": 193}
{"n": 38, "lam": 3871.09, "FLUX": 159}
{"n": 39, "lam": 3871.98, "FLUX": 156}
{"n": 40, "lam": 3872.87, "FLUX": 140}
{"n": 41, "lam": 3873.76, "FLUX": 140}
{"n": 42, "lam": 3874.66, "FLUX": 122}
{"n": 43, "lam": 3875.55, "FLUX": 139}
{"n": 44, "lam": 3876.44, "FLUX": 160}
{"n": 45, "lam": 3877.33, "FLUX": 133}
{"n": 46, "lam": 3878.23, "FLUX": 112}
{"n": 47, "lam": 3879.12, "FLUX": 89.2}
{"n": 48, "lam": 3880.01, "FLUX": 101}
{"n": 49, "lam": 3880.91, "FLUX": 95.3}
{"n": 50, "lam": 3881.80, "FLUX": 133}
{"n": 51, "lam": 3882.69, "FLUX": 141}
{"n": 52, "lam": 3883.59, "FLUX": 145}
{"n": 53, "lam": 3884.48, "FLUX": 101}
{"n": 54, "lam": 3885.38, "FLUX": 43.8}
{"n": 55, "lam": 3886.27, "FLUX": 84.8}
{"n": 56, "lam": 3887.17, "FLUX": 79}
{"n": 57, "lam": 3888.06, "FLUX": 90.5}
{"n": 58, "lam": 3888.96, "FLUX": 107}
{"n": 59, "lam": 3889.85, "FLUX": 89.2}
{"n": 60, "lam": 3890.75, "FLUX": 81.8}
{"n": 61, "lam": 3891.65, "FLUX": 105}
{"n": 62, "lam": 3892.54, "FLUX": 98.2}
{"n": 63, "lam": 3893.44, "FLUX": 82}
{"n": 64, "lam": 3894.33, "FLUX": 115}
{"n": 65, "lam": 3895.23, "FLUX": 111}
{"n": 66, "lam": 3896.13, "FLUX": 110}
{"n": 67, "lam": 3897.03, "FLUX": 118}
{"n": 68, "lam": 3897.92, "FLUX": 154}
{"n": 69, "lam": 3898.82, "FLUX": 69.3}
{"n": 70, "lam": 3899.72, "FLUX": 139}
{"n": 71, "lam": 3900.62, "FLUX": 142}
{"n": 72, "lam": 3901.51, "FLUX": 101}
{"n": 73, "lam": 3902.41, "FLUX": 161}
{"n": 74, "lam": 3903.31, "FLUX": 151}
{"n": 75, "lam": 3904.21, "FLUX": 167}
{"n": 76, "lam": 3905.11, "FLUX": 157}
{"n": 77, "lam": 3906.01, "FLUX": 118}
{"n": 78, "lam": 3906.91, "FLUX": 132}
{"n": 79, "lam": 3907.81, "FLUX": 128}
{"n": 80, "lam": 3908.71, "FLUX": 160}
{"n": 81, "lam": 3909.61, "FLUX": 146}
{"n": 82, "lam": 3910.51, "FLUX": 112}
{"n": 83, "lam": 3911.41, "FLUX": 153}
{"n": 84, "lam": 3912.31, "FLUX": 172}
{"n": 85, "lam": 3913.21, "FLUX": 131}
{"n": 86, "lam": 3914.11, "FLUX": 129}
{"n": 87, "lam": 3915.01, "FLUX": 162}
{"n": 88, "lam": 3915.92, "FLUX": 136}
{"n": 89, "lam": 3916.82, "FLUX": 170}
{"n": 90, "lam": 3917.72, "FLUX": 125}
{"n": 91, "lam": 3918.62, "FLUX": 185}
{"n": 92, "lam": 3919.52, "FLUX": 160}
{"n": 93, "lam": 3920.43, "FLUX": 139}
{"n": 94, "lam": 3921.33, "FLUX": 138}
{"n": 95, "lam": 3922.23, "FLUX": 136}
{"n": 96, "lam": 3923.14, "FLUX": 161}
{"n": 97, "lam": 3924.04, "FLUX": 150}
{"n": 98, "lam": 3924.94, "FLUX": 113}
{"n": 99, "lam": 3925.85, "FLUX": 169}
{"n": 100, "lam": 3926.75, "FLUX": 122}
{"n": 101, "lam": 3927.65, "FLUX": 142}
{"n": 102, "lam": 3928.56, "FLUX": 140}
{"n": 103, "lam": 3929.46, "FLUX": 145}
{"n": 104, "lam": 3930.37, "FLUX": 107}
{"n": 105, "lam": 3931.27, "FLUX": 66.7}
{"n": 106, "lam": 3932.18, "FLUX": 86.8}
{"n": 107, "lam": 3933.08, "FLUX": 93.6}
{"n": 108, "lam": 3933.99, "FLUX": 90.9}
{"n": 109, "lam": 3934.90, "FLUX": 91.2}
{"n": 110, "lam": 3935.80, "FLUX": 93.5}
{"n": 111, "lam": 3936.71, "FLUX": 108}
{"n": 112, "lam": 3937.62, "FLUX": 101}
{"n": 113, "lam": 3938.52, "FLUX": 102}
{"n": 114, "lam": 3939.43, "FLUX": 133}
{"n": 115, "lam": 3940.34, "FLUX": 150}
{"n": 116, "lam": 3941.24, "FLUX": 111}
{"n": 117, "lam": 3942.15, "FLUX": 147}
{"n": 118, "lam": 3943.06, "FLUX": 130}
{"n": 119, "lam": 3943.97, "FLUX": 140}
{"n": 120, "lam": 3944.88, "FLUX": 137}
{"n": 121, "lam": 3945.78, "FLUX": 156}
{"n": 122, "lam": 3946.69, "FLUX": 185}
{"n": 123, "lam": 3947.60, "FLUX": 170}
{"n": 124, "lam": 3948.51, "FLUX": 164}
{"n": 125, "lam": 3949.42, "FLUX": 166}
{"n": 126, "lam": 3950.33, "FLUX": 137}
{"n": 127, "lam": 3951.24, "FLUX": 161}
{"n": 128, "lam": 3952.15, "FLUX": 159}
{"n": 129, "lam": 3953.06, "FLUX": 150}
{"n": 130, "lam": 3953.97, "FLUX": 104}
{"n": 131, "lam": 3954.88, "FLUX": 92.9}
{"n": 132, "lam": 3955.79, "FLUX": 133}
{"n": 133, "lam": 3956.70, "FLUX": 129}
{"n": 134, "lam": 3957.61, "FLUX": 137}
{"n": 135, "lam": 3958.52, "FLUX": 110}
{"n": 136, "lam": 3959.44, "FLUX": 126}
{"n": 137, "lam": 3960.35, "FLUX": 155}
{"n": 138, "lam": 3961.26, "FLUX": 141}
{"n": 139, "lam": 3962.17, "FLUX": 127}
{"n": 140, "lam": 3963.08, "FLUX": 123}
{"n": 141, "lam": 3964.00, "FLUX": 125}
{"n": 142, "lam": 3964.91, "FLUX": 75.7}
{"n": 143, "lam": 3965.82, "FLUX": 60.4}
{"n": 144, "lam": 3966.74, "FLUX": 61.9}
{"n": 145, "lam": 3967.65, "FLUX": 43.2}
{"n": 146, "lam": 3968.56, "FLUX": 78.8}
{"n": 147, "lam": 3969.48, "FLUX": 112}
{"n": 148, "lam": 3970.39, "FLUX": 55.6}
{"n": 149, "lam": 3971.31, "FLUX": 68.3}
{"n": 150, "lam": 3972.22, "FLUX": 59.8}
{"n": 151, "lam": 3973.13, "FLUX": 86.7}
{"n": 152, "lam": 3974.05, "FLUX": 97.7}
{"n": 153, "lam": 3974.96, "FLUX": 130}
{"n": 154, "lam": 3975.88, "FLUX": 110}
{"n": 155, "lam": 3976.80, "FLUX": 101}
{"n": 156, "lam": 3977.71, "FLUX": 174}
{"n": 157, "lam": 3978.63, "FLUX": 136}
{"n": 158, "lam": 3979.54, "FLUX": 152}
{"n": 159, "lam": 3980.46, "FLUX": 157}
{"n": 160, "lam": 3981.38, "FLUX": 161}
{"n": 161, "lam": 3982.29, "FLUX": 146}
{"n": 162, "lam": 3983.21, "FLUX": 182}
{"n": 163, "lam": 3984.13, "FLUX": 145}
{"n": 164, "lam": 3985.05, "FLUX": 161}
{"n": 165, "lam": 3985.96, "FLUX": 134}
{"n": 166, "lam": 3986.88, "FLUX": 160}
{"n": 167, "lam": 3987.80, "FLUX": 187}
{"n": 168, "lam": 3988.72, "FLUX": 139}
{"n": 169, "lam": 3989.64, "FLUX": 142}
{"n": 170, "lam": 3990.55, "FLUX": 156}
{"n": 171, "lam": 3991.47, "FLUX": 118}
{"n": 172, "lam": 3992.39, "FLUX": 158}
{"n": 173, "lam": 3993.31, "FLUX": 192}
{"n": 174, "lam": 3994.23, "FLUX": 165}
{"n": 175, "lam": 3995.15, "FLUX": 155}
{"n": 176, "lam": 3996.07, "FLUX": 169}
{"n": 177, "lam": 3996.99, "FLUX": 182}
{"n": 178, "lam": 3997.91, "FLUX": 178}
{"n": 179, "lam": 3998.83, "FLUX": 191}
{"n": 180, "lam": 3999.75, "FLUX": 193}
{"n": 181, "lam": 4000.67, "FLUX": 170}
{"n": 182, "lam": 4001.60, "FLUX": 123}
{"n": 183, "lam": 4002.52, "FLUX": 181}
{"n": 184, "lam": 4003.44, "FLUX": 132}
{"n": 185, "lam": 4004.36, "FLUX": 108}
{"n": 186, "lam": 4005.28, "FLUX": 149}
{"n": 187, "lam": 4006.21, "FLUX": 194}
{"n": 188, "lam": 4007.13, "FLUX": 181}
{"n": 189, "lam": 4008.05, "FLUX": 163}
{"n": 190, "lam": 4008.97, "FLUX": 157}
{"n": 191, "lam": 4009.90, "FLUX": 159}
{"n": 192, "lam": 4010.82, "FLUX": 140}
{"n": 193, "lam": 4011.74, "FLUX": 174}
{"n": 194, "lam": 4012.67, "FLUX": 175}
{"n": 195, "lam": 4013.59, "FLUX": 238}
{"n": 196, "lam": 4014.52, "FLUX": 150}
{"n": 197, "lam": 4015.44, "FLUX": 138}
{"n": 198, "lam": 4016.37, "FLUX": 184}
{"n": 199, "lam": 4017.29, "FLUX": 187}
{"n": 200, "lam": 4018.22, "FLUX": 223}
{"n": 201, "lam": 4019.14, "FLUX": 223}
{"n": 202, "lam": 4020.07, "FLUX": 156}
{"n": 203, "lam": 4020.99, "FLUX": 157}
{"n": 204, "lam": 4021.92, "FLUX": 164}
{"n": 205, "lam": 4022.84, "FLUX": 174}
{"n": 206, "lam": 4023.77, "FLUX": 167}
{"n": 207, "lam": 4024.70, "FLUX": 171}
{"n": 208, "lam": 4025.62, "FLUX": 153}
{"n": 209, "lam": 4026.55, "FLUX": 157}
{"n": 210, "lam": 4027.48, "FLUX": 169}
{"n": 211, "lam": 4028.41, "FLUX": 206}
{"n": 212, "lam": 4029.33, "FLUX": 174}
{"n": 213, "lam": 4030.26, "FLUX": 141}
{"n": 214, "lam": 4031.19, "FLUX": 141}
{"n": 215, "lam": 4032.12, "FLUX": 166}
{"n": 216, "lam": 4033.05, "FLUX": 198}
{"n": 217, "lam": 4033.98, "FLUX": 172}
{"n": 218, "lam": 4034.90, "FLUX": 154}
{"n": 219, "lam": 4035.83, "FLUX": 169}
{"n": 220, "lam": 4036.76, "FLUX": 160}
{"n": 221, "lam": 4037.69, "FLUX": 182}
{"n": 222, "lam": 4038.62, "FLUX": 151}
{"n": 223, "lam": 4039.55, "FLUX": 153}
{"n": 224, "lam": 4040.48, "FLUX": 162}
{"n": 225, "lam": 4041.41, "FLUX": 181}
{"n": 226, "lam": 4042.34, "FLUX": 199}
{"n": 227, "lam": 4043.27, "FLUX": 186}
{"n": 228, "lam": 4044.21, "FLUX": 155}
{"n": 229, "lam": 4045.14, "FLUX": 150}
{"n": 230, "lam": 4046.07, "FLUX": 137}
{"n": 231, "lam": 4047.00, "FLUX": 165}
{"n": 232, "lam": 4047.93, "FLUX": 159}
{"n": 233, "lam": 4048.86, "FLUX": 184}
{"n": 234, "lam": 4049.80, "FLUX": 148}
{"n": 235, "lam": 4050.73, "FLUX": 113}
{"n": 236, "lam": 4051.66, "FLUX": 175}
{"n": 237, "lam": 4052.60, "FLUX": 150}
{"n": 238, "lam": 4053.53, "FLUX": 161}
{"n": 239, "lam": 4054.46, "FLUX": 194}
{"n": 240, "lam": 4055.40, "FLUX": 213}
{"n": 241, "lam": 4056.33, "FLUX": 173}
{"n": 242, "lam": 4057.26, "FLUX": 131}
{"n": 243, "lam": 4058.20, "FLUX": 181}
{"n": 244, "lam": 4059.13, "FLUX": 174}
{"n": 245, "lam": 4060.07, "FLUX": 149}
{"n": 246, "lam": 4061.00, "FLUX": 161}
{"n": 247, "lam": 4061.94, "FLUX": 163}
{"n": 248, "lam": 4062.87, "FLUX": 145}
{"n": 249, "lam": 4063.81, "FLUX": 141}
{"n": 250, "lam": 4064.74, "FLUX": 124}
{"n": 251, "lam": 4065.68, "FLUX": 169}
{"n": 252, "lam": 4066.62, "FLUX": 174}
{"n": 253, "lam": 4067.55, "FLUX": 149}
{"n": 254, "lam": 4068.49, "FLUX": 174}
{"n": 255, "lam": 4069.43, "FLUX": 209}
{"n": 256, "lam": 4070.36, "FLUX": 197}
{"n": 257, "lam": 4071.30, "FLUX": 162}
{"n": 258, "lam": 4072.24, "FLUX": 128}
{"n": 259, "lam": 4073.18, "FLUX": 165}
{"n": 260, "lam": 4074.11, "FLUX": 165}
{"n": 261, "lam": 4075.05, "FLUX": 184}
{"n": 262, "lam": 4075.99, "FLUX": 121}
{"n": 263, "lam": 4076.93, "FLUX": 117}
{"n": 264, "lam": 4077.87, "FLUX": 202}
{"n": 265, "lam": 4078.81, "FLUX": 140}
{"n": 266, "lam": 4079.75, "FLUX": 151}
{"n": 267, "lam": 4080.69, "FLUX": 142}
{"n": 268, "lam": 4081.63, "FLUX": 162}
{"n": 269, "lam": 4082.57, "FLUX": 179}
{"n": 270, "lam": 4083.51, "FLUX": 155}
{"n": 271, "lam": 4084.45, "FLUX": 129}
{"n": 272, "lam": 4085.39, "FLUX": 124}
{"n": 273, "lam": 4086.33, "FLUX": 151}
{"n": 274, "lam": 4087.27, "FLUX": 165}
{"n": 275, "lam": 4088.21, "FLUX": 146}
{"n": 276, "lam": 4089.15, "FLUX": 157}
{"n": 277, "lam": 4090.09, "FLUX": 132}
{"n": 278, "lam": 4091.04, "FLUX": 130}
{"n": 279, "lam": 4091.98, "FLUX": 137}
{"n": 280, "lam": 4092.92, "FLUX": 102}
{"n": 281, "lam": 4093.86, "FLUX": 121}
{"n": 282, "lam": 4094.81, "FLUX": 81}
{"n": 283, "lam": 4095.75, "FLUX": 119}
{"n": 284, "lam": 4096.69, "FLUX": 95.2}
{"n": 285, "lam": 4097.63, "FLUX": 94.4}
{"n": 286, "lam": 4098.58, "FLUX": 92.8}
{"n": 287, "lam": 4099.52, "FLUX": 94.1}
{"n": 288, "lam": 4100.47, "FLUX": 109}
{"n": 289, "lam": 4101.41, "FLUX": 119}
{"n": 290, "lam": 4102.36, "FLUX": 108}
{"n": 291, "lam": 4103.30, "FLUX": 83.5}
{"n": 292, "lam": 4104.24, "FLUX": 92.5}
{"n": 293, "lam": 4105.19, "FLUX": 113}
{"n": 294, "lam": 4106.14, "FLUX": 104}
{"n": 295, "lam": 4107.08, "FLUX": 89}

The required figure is 1.29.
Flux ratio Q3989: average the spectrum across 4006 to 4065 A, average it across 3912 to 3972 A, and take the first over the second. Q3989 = 1.33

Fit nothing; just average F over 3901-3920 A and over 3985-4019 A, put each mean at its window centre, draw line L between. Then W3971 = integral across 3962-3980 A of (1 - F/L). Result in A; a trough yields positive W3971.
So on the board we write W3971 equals 6.85 A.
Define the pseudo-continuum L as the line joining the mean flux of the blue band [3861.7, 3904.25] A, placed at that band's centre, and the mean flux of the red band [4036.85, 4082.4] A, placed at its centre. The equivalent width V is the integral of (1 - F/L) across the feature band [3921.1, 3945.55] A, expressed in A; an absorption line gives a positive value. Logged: 2.4 A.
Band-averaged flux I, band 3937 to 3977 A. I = 119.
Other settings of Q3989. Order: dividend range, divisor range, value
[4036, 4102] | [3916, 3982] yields 1.21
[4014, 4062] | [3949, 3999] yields 1.27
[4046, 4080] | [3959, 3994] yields 1.29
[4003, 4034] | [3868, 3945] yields 1.32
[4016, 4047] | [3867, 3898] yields 1.39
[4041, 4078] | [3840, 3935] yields 1.25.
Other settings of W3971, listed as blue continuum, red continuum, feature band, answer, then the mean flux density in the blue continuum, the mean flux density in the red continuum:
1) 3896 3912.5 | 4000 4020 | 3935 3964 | 3.13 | 136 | 169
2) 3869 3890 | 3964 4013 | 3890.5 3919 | -1.21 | 123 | 139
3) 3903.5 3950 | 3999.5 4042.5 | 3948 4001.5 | 6.48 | 136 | 168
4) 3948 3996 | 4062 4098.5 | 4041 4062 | -3.61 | 129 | 145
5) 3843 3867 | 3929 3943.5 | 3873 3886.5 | 1.42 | 140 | 110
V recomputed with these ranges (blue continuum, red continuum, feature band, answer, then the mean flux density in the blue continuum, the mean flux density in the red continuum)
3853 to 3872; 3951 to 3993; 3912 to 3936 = 0.7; 150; 124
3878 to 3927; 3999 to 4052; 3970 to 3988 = 2.6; 126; 167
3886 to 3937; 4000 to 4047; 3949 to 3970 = 3.7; 125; 167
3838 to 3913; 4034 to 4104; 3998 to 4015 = -2.7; 129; 150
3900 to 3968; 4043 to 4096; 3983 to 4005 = -2.7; 131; 154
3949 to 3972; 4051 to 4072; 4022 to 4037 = -1.8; 113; 166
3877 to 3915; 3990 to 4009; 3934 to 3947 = 1.2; 119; 163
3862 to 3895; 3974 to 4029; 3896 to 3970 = 5.9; 125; 162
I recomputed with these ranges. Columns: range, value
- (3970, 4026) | 155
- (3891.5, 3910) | 127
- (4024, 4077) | 164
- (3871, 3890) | 116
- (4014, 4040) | 169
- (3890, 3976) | 124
